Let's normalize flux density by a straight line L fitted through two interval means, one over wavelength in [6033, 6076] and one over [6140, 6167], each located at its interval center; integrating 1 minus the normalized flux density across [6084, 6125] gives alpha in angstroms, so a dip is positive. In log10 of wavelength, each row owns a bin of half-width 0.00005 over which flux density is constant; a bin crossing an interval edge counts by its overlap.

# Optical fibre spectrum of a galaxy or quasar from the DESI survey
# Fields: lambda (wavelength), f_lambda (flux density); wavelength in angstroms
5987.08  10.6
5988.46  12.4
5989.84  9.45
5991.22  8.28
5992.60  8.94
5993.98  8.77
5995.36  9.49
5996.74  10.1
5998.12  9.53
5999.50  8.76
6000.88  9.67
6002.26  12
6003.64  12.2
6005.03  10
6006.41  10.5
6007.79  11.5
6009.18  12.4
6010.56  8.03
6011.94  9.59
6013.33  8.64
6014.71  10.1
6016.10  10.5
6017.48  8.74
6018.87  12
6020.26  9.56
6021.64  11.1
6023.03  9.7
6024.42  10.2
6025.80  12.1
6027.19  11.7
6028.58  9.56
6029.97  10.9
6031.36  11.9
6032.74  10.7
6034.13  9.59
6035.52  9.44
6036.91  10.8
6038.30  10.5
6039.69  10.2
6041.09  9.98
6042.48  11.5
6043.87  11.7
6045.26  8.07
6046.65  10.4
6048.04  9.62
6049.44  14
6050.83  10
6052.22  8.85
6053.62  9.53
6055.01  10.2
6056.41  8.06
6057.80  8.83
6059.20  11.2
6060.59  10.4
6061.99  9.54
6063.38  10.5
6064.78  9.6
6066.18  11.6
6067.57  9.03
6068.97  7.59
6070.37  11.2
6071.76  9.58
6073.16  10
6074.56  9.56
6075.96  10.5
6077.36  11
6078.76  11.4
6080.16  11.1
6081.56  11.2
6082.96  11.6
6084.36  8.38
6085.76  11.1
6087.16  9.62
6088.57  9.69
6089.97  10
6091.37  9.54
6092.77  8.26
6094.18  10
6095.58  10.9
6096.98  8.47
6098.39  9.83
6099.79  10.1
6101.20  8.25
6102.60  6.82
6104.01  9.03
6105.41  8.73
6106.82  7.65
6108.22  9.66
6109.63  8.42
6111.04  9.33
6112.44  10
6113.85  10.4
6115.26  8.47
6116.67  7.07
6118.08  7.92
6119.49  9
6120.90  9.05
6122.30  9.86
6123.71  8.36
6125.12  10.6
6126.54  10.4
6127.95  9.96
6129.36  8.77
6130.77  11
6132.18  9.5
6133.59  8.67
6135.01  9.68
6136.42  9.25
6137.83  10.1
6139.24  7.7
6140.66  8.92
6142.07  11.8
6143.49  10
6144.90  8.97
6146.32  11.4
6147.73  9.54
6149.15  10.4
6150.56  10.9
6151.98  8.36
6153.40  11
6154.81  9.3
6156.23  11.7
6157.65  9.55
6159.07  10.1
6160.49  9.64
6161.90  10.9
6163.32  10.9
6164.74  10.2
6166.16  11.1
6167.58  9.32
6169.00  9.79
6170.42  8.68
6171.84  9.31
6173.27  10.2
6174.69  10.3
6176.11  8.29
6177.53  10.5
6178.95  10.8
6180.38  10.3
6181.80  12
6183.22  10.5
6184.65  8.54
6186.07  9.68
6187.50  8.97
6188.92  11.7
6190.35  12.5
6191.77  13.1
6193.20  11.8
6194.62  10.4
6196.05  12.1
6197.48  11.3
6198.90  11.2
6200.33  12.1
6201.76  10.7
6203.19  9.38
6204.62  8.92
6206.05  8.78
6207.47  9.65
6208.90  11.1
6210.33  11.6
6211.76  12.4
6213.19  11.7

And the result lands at 4.1 angstroms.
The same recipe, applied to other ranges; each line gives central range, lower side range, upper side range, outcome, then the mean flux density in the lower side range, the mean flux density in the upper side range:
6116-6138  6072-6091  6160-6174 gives 1.9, 10.4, 10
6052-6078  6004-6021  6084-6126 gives -0.7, 10.2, 9.16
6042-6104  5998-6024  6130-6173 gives 1.0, 10.3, 9.92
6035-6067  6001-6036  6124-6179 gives 0.5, 10.5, 9.91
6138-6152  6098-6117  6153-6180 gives -0.4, 8.86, 10.1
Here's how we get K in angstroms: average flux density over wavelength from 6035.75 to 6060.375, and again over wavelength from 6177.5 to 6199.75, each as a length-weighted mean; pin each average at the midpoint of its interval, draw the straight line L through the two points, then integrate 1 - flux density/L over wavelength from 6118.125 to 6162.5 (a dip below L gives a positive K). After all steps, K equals 3.83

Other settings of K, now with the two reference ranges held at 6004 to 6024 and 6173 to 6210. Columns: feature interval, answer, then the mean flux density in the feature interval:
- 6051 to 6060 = 0.7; 9.49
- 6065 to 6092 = 0.4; 10.2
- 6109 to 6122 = 1.9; 8.89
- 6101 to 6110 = 1.8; 8.37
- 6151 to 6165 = 0.4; 10.2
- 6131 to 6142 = 1.2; 9.36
